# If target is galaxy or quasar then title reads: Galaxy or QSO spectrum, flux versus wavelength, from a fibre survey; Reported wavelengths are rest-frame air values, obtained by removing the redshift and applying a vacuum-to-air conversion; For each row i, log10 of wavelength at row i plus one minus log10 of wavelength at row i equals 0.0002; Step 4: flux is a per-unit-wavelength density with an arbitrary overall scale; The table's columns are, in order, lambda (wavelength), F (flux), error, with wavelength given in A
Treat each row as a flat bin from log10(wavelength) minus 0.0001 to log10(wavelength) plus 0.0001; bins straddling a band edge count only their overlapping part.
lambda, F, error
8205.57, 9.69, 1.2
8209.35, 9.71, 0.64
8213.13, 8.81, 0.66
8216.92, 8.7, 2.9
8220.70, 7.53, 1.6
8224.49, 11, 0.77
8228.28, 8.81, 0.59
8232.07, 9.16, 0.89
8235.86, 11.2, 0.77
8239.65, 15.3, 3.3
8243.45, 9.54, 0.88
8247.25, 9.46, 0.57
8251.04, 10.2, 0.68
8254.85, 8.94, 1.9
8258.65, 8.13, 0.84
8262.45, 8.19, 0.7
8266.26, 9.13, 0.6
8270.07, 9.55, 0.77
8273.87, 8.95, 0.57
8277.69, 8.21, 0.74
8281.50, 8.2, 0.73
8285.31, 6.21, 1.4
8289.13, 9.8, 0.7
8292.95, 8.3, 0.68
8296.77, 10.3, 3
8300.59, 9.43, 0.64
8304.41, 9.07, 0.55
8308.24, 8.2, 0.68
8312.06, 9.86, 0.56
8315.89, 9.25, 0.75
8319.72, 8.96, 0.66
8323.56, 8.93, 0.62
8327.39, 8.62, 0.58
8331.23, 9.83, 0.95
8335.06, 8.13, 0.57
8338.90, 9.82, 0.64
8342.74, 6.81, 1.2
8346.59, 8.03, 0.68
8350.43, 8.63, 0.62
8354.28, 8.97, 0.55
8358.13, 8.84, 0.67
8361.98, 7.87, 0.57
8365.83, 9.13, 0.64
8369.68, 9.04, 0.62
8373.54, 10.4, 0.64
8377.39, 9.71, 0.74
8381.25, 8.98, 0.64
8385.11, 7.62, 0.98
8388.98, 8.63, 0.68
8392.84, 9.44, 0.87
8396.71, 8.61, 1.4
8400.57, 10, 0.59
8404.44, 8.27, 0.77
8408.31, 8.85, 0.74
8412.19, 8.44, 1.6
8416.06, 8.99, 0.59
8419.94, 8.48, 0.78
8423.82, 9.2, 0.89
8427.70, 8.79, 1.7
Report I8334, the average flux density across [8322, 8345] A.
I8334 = 8.68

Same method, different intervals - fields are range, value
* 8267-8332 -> 8.91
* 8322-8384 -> 8.84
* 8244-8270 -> 9.07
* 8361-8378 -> 9.27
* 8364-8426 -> 8.99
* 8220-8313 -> 9.32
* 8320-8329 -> 8.81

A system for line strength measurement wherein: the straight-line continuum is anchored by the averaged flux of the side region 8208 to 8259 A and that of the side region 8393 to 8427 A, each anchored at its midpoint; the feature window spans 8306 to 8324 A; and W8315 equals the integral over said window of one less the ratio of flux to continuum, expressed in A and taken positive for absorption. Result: 0.6 A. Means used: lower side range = 9.8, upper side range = 8.88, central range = 9.05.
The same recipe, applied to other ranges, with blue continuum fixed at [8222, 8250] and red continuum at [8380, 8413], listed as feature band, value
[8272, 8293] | 3.7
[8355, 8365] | 0.7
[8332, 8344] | 1.2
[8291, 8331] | 2.5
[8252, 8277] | 3.4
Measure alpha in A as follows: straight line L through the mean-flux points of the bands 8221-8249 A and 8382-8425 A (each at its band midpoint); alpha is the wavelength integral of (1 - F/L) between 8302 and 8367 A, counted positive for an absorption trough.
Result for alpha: 4.8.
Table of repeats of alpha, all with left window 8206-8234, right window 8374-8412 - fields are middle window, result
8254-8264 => 0.79 A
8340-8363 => 1.85 A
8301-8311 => 0.20 A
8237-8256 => -3.49 A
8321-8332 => -0.04 A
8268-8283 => 0.54 A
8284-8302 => 0.35 A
